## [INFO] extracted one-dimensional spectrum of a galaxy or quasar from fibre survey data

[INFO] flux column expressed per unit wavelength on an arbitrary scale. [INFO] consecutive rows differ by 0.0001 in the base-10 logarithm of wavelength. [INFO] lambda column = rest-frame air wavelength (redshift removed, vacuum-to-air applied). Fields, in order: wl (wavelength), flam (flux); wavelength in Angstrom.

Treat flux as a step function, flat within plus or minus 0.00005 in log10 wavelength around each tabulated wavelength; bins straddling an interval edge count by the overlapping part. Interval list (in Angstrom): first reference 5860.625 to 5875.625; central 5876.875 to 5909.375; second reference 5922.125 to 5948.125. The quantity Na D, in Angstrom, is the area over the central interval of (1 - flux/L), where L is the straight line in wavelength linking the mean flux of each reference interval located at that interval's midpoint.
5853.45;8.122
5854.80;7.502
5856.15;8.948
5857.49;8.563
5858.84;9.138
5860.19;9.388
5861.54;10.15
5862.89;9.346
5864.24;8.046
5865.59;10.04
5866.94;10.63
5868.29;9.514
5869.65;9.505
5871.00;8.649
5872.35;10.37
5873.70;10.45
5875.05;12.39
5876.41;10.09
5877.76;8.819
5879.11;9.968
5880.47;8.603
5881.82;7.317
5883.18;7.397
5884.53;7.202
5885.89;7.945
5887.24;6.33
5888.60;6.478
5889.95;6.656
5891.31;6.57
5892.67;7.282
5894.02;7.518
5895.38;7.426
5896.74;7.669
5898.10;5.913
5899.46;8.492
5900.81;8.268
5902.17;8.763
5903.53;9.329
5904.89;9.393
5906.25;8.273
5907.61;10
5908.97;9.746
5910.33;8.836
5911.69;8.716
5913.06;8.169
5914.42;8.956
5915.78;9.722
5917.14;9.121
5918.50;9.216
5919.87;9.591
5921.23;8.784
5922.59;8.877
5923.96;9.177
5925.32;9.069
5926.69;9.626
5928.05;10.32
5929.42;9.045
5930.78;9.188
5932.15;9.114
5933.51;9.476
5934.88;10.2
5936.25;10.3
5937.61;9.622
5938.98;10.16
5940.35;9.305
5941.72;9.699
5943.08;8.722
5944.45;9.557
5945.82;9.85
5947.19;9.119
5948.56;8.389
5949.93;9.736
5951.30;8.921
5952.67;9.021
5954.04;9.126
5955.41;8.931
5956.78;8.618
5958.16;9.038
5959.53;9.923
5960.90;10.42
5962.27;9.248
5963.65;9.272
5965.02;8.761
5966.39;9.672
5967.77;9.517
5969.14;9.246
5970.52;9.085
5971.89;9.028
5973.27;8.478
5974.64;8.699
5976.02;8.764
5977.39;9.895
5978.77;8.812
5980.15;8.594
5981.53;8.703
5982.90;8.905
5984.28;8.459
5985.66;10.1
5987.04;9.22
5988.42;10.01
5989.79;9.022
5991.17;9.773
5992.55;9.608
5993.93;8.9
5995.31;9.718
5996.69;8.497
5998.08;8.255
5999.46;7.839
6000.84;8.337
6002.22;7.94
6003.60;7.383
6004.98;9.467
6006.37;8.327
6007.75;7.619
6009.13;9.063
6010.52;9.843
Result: 5.9 Angstrom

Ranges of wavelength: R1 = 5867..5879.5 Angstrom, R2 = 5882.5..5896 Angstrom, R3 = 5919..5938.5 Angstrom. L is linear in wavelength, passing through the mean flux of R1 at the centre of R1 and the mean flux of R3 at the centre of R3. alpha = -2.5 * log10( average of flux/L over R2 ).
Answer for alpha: 0.358 mag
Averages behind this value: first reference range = 10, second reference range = 9.46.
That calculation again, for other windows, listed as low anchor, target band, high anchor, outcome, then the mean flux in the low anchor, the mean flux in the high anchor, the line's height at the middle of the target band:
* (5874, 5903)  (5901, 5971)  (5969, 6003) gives -0.10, 8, 8.95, 8.46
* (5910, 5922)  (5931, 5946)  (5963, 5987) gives -0.07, 9.02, 9.06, 9.03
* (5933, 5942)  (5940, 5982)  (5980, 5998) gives 0.04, 9.83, 9.18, 9.53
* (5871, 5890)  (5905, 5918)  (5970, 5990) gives -0.04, 8.64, 9.06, 8.77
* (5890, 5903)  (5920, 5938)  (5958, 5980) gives -0.14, 7.52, 9.23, 8.29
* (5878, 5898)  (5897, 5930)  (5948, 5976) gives -0.12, 7.44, 9.15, 8.03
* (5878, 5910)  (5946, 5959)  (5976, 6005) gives -0.06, 7.96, 8.91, 8.54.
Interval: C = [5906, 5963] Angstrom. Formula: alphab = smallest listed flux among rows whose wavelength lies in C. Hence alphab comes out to 8.169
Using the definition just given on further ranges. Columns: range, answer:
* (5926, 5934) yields 9.045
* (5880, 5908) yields 5.913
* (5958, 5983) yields 8.478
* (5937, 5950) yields 8.389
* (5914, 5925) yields 8.784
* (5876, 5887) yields 7.202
